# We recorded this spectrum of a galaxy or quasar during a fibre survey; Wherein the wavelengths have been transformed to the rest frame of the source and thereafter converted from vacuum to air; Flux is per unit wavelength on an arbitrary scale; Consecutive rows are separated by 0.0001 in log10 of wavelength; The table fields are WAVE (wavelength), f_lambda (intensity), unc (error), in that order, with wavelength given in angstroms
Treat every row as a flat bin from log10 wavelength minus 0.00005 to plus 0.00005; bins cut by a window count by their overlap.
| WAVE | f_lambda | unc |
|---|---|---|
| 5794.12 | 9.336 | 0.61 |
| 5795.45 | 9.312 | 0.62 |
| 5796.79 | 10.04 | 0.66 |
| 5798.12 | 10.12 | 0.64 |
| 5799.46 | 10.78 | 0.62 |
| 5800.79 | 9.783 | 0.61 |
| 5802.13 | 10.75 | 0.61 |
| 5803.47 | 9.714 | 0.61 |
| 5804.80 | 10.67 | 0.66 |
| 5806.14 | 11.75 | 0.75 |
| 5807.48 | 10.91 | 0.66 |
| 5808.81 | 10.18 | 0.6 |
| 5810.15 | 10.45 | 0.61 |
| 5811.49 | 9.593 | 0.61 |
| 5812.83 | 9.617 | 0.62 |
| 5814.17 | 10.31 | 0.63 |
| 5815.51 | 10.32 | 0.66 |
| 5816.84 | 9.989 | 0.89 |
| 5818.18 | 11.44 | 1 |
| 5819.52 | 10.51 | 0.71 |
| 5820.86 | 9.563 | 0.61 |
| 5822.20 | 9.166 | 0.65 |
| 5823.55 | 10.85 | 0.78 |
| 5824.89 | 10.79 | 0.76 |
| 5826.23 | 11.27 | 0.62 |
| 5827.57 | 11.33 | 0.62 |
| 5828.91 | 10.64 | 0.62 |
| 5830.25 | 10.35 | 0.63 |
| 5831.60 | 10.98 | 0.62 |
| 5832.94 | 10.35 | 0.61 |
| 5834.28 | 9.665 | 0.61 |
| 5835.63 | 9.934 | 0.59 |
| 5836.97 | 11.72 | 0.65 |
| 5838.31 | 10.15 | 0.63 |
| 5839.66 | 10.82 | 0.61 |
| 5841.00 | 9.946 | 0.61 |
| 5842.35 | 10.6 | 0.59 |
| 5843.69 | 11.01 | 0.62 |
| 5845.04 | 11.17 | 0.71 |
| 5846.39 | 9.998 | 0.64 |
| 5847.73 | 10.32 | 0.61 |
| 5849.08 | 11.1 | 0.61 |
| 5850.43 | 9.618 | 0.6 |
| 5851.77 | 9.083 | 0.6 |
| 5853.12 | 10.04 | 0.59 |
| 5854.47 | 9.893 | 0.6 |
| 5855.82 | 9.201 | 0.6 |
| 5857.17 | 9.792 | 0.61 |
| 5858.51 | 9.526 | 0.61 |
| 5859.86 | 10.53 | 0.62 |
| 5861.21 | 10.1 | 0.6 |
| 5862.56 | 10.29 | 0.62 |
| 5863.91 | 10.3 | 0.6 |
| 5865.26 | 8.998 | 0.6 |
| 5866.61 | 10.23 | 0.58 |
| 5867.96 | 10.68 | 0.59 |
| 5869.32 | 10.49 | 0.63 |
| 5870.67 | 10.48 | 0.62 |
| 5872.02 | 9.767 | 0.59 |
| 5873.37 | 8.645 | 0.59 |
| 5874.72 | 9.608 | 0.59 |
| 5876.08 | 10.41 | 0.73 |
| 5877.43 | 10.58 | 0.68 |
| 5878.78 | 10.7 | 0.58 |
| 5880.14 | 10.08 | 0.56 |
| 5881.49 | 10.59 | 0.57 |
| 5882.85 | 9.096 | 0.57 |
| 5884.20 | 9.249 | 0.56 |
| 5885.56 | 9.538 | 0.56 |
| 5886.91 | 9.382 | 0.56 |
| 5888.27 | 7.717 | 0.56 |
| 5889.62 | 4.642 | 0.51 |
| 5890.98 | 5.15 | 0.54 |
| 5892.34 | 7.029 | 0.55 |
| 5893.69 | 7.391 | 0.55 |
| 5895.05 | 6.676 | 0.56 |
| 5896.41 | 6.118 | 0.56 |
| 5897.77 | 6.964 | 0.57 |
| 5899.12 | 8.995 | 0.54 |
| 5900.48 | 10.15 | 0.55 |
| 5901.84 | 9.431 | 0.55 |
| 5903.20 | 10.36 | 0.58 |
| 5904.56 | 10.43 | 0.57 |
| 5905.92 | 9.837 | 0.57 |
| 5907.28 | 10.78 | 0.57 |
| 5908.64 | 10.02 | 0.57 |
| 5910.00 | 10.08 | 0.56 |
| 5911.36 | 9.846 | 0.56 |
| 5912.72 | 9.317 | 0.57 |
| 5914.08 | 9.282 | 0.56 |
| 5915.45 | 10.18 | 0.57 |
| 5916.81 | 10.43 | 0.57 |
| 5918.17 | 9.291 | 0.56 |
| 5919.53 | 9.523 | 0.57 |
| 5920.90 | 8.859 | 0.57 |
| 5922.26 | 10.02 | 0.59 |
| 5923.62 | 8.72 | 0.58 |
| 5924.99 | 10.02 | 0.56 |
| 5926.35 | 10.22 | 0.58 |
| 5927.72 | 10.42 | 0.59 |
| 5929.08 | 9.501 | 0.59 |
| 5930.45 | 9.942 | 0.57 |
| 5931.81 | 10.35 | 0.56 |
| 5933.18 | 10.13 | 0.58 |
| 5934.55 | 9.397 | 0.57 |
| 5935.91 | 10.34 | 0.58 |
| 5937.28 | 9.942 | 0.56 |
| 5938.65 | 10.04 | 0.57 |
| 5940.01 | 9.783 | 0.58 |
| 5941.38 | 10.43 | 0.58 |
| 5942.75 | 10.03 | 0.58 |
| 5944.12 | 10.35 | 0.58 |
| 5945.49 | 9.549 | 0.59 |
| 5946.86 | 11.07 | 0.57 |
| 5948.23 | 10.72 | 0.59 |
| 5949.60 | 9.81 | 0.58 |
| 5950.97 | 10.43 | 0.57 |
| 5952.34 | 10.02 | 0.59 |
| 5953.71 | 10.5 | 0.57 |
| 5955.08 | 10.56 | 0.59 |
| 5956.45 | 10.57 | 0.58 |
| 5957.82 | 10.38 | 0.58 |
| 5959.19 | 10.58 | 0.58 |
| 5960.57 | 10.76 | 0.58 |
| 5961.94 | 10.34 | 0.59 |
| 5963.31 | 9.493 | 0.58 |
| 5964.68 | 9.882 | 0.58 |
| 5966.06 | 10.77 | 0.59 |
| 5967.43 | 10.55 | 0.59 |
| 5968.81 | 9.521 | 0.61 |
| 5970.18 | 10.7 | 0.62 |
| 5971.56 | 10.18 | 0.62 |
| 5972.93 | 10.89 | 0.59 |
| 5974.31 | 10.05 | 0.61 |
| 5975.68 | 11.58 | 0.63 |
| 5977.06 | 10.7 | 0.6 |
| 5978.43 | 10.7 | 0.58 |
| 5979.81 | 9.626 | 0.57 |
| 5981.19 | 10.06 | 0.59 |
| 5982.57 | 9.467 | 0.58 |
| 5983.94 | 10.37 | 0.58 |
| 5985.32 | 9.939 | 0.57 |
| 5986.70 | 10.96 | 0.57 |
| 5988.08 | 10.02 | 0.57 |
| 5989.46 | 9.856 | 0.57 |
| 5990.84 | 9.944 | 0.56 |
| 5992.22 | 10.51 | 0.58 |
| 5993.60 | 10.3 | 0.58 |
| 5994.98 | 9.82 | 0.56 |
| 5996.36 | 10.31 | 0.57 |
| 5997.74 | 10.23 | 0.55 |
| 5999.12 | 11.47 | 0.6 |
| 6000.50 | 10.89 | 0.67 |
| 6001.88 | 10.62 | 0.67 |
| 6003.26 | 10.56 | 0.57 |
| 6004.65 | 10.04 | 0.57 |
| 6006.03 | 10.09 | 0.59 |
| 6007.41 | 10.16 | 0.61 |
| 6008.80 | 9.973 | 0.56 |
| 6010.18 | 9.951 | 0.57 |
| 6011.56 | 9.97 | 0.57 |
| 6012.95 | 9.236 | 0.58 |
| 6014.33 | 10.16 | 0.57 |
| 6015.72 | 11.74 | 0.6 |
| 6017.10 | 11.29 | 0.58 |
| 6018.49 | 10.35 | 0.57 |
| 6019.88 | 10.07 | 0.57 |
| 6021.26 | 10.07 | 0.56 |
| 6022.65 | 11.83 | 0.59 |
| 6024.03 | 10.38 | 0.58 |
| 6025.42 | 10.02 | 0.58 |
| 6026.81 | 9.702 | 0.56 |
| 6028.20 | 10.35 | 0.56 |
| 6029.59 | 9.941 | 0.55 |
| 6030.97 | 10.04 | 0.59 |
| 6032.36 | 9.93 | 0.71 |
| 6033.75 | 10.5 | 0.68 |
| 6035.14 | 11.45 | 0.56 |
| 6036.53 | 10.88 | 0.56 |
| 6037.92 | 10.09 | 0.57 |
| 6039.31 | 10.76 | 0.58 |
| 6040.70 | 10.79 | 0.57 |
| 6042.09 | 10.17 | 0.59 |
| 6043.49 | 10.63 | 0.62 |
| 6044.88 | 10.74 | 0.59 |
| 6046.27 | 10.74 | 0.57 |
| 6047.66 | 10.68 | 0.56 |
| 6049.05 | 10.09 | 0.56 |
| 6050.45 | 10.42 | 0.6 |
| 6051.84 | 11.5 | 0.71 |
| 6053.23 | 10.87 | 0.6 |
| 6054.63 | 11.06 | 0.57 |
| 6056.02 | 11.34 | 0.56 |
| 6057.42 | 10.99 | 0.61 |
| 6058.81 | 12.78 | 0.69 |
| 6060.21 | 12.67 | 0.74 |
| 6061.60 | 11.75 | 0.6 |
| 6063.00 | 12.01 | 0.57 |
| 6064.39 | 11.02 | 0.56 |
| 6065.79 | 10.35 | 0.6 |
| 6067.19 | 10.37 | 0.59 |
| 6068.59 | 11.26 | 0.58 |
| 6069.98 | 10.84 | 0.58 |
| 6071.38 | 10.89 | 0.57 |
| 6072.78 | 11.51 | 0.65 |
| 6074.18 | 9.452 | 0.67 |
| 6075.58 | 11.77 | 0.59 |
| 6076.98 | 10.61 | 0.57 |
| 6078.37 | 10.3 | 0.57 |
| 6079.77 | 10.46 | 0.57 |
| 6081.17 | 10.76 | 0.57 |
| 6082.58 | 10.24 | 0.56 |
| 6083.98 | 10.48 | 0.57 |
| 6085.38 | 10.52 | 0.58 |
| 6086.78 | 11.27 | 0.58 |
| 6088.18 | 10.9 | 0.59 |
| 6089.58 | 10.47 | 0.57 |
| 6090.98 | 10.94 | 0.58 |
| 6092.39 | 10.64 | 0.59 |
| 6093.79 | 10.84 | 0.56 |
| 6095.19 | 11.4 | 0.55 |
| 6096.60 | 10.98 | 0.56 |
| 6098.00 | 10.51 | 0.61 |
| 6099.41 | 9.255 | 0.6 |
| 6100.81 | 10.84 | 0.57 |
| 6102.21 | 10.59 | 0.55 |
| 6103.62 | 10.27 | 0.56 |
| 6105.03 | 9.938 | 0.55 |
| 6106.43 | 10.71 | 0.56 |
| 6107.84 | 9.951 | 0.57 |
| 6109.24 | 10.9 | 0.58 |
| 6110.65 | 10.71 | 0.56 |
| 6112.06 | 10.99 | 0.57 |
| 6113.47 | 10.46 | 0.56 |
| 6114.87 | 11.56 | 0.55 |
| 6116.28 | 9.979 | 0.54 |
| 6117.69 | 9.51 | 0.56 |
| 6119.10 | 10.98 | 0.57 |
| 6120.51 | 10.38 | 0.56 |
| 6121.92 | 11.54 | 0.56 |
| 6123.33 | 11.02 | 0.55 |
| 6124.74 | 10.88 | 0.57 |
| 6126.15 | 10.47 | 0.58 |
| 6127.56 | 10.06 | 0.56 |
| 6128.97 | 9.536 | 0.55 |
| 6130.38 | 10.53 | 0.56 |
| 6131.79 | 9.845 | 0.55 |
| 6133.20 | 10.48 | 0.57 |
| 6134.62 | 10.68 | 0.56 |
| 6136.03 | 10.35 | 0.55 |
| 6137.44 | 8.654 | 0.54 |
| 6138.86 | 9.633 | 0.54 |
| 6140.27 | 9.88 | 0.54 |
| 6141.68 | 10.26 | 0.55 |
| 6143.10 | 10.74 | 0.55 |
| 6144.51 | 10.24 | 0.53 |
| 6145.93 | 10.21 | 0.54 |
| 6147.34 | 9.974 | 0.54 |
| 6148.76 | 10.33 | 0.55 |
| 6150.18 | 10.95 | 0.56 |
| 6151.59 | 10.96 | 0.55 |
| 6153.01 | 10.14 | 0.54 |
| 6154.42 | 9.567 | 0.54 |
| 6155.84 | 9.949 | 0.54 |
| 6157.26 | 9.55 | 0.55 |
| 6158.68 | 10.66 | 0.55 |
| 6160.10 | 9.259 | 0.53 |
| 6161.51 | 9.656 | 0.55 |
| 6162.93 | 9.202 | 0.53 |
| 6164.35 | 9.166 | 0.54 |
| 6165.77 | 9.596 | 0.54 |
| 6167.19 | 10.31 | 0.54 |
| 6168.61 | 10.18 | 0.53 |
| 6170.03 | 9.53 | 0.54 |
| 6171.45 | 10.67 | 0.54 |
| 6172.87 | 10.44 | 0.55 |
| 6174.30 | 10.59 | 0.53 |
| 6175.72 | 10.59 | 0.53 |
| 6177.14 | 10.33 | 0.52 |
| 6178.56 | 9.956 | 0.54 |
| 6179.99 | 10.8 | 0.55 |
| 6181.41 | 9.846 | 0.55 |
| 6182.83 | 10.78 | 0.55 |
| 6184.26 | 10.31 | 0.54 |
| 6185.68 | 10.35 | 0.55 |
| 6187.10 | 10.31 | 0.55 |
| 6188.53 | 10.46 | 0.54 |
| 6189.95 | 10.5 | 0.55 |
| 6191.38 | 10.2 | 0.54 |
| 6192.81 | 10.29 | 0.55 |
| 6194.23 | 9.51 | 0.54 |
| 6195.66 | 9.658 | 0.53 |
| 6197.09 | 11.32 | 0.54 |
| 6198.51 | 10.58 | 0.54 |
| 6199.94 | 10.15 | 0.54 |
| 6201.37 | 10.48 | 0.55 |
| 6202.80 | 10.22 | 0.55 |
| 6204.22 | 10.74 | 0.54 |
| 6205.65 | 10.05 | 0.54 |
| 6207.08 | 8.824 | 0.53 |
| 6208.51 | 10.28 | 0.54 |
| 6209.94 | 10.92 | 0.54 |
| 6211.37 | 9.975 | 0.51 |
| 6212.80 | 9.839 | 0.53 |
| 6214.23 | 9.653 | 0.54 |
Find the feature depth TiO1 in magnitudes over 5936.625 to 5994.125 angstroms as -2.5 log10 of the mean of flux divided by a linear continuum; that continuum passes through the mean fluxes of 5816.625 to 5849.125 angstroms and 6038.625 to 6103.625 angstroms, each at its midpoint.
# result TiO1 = 0.04 mag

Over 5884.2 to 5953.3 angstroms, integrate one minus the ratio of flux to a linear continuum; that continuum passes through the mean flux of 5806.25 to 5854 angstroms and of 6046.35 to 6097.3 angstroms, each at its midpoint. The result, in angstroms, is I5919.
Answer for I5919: 8.0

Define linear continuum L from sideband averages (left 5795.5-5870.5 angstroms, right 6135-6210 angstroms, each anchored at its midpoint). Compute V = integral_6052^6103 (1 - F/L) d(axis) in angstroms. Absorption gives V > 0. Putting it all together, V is -3.6 angstroms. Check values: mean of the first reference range 10.3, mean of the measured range 10.9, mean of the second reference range 10.1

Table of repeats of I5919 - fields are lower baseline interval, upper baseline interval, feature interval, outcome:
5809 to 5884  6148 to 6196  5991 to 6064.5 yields -3.31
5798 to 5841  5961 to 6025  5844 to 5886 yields 1.64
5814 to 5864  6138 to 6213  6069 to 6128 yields -2.53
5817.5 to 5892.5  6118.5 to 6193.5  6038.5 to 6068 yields -2.66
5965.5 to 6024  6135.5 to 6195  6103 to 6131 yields -0.91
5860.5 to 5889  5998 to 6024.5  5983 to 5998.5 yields 0.26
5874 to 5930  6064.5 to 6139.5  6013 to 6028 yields -0.76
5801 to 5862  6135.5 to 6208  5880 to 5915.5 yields 5.23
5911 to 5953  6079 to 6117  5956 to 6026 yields -1.22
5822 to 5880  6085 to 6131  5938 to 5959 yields 0.20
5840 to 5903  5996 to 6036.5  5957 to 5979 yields -0.83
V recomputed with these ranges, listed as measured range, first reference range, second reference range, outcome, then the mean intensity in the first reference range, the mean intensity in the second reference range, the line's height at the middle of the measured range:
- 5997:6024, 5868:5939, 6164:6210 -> -2.1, 9.36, 10.2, 9.69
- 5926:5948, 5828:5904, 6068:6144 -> -0.5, 9.58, 10.5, 9.86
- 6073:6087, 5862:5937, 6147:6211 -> -1.0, 9.4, 10.2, 9.9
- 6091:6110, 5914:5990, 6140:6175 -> -0.8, 10.1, 10.1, 10.1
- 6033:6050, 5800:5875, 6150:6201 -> -0.7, 10.3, 10.2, 10.2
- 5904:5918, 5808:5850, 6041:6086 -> 0.8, 10.5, 10.9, 10.6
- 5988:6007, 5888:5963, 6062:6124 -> -0.6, 9.53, 10.7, 10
